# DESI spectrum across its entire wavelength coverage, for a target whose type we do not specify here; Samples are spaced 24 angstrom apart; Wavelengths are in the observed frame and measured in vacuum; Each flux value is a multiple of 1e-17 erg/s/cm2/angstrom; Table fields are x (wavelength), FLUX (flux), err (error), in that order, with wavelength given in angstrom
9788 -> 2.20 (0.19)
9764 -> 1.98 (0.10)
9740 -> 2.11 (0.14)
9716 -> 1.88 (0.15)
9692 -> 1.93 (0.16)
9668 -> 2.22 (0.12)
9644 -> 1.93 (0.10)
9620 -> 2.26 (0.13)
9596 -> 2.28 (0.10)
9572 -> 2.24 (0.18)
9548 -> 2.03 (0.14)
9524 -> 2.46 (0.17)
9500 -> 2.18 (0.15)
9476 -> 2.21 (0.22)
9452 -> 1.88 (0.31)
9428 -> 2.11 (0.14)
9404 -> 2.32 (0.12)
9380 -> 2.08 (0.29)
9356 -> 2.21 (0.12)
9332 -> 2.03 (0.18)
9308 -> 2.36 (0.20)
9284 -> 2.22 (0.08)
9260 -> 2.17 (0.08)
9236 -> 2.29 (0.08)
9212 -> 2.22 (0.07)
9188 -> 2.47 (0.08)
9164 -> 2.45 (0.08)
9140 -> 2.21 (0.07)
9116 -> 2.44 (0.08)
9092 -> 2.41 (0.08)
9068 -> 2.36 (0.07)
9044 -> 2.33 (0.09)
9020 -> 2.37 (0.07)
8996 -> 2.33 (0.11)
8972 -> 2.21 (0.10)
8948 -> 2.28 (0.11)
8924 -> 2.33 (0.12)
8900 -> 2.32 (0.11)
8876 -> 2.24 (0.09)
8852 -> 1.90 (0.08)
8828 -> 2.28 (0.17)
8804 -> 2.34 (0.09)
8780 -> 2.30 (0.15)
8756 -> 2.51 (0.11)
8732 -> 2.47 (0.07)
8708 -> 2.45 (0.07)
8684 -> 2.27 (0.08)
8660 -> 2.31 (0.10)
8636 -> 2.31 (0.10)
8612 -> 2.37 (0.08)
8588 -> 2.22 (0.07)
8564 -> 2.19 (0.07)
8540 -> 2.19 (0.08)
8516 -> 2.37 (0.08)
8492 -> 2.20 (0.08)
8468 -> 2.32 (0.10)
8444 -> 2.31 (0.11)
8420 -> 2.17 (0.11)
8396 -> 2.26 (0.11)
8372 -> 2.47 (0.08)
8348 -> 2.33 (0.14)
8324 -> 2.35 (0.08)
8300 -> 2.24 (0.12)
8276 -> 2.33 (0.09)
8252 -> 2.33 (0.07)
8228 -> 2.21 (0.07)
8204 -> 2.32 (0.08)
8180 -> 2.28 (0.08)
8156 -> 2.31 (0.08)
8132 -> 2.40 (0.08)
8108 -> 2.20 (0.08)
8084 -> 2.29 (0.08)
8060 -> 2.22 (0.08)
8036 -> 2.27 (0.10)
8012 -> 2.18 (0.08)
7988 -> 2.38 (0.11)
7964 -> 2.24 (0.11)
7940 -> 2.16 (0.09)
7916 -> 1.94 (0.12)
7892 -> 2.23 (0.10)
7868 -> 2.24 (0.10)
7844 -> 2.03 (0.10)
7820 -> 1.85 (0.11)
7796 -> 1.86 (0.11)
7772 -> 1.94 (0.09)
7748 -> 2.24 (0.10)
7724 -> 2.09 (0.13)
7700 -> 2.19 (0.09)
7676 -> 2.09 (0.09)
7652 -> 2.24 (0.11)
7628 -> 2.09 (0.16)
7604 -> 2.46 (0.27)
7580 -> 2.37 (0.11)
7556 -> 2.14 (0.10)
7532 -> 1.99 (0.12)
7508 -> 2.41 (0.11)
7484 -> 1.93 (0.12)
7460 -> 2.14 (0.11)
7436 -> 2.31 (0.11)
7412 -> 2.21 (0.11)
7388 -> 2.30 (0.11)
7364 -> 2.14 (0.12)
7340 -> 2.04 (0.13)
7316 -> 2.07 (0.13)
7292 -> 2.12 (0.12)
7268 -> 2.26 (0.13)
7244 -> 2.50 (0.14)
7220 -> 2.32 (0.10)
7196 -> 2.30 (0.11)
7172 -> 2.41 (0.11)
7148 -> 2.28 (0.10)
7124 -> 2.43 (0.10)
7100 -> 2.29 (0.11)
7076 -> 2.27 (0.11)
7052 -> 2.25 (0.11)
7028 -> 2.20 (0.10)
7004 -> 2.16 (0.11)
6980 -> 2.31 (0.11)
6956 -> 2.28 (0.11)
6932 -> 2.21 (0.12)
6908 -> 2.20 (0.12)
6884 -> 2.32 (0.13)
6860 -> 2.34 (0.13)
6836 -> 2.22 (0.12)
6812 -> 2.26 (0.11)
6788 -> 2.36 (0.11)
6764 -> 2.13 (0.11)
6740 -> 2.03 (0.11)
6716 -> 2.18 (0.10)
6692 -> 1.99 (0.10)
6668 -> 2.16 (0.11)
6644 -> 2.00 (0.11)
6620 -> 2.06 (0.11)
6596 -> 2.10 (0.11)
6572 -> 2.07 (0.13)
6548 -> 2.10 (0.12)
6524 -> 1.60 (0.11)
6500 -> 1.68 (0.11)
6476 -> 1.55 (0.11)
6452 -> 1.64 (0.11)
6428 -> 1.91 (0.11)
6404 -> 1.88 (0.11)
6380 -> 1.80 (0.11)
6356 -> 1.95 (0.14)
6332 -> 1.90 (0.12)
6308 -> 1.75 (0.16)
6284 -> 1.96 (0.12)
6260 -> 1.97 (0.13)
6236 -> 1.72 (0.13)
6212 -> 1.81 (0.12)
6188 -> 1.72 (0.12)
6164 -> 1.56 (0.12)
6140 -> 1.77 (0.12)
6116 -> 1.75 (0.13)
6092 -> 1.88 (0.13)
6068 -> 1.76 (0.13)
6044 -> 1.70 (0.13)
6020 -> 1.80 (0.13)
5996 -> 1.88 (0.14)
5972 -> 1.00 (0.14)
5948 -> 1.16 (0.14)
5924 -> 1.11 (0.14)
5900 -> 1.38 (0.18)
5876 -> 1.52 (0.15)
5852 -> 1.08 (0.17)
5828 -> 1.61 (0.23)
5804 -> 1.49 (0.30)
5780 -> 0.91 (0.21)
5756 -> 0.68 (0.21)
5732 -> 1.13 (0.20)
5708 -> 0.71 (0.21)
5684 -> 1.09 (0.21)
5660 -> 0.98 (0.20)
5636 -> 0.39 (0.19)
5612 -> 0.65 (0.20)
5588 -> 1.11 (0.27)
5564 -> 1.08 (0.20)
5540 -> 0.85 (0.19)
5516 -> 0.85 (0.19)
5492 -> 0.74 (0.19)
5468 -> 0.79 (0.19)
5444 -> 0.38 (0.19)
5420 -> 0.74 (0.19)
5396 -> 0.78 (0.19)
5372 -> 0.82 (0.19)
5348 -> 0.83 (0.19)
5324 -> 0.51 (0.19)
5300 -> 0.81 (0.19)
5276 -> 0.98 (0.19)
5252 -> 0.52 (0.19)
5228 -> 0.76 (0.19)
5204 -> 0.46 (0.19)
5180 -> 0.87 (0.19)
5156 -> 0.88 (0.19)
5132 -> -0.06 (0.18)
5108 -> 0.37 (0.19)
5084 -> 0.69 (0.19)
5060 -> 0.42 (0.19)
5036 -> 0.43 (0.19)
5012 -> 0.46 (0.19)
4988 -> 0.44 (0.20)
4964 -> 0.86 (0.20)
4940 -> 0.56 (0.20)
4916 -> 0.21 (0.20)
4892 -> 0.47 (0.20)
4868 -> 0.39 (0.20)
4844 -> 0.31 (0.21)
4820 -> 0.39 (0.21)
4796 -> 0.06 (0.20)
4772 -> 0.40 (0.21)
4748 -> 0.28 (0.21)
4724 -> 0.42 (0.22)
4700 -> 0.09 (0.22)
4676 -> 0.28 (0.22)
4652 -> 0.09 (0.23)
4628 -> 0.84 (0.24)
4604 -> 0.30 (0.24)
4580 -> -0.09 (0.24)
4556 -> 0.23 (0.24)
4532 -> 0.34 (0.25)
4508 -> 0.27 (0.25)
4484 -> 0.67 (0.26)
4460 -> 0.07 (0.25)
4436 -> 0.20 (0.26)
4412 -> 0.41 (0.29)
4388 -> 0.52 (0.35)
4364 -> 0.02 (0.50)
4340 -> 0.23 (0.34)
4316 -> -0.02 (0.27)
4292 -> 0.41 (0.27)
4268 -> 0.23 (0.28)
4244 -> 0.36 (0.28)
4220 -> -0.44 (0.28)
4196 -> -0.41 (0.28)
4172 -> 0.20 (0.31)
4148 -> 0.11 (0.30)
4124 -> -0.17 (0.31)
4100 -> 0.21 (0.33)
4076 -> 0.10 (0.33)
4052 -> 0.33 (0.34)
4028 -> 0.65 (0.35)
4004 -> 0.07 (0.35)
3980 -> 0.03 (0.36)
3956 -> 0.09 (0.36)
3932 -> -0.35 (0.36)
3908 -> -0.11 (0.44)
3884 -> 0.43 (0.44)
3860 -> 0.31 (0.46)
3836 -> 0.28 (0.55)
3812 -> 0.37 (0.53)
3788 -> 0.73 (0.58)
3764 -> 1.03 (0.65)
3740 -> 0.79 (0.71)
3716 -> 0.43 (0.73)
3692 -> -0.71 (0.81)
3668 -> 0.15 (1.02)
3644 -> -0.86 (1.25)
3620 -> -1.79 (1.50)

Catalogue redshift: 0.502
